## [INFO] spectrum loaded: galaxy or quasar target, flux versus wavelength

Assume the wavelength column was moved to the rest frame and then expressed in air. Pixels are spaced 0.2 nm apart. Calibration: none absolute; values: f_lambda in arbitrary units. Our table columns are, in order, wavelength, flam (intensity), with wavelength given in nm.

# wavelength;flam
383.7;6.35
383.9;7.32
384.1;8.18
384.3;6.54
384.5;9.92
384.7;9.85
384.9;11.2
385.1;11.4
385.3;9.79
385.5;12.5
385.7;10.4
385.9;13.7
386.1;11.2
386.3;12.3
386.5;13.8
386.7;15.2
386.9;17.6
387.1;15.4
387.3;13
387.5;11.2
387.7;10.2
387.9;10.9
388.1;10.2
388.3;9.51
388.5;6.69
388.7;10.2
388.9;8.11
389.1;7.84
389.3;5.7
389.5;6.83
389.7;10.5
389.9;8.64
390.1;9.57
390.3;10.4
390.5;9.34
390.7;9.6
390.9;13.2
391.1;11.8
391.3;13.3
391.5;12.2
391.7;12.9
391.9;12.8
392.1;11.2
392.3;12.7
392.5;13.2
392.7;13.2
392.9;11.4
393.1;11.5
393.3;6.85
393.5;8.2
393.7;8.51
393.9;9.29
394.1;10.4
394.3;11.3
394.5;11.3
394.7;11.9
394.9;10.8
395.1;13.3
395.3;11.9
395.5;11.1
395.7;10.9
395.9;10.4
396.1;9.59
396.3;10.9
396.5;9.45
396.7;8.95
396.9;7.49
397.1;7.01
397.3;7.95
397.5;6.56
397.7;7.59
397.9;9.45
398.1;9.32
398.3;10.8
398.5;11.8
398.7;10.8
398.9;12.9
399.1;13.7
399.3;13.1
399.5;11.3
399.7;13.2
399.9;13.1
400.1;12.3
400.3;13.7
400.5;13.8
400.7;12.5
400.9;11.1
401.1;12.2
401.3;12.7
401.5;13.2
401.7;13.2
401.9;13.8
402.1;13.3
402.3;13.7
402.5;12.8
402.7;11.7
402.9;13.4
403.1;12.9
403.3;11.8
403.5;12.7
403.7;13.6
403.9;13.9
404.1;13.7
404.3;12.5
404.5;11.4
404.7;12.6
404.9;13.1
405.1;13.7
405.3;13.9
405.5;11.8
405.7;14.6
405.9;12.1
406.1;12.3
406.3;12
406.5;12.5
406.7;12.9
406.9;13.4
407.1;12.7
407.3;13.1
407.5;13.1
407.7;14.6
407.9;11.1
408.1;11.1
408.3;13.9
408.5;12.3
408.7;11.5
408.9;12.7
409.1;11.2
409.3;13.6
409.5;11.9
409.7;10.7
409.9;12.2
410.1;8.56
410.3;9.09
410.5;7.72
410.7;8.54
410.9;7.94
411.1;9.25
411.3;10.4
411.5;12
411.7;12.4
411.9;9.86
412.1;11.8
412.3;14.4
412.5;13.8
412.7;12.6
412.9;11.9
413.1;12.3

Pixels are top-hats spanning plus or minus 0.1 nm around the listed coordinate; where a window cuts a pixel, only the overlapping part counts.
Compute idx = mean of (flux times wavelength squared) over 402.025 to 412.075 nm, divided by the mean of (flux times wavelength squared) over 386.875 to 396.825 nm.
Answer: 1.2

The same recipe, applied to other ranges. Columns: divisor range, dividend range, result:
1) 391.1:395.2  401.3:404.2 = 1.22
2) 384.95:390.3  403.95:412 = 1.21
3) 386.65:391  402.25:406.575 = 1.34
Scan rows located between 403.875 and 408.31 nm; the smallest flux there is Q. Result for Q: 11.1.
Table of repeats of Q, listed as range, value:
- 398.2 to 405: 10.8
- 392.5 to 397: 6.85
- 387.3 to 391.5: 5.7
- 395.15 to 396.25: 9.59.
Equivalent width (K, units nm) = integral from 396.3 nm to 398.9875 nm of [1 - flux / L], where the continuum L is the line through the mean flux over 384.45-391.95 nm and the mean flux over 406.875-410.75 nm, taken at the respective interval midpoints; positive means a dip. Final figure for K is 0.483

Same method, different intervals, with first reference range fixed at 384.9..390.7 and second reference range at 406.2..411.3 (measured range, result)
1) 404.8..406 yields -0.19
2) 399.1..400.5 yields -0.22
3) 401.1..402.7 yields -0.26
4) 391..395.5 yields -0.16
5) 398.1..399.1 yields -0.04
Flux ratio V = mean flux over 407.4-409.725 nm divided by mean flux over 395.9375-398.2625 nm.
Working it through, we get 1.42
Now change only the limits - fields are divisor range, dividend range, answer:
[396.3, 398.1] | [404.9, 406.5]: 1.56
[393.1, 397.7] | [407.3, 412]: 1.15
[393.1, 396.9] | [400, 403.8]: 1.26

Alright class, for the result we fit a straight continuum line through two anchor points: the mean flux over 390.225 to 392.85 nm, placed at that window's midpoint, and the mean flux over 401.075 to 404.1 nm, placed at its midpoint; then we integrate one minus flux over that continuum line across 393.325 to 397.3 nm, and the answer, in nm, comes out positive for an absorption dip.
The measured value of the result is 0.75 nm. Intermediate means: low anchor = 12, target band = 10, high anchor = 13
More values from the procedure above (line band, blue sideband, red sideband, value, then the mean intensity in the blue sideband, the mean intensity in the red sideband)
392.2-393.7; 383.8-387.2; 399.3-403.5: 0.159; 11.5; 12.8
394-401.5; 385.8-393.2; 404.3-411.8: 0.333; 11.3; 11.8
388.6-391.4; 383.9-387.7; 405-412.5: 0.494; 11.7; 11.8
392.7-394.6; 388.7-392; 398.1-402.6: 0.162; 10.2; 12.6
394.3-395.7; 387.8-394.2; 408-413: -0.162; 10.2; 11.3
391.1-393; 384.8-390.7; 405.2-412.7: -0.261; 10.8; 11.8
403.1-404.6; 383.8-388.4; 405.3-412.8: -0.141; 11.4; 11.8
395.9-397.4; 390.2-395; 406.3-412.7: 0.318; 11.1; 11.6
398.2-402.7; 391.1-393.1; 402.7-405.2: 0.037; 12.5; 12.9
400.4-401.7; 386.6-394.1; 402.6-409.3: -0.055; 10.8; 12.7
